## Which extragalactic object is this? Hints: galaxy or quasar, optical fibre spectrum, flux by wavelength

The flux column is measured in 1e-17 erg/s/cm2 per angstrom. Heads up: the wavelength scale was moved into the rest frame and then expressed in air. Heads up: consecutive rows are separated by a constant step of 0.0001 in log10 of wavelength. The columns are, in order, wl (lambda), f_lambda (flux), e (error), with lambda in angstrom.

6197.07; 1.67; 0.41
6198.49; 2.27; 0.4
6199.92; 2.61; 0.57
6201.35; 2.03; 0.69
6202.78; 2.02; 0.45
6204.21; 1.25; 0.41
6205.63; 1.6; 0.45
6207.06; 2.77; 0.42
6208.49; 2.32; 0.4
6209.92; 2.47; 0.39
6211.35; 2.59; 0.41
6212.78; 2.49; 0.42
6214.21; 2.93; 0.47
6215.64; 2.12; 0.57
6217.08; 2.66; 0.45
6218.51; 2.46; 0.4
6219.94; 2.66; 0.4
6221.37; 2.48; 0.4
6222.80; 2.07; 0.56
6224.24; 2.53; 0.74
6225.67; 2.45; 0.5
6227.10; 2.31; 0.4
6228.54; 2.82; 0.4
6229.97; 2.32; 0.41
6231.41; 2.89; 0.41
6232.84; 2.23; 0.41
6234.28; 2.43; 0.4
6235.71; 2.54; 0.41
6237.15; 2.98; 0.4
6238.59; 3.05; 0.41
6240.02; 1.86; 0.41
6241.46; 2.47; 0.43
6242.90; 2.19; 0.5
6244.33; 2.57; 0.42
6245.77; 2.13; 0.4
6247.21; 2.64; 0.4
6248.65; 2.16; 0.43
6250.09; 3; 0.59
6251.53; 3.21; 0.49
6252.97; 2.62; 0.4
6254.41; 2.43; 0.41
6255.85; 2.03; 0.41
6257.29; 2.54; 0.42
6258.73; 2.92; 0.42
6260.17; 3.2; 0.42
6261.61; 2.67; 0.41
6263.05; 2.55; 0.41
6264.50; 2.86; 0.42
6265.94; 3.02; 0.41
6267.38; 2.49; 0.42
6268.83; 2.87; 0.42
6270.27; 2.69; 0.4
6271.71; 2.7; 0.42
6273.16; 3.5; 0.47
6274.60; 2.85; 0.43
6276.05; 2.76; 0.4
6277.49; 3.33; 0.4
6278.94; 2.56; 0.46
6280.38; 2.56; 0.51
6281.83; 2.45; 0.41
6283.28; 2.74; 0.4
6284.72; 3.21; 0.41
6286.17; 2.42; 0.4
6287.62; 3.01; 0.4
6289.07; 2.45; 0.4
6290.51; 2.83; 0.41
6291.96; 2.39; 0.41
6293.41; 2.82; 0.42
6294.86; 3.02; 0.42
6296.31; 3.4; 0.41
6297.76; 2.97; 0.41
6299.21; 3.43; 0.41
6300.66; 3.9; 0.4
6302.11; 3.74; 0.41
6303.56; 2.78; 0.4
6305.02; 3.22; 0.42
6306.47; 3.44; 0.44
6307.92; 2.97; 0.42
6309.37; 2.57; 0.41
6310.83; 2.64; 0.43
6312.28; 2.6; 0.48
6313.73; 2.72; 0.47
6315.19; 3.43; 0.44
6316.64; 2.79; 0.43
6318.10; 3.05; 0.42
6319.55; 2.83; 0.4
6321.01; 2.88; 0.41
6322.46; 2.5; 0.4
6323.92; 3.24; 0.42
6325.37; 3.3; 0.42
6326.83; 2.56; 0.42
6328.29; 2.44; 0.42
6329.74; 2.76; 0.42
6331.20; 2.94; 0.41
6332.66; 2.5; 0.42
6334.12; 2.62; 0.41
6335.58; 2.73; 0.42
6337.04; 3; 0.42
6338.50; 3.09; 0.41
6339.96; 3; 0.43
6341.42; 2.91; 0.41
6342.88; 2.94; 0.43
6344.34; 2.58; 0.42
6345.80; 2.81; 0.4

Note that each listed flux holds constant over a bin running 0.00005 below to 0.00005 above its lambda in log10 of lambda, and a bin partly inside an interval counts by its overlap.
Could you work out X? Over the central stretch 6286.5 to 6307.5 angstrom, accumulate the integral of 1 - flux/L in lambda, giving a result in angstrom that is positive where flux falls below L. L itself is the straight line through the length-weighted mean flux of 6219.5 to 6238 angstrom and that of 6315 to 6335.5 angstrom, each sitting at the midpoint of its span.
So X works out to -2.67 angstrom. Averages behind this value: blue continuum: 2.52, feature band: 3.09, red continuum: 2.83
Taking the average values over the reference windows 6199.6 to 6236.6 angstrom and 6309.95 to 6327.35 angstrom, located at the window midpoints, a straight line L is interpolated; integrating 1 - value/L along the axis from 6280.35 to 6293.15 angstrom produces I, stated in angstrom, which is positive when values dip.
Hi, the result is 0.2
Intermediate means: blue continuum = 2.39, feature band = 2.68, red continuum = 2.88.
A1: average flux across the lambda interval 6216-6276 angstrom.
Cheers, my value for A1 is 2.61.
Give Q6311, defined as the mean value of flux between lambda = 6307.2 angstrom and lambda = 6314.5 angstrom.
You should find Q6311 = 2.7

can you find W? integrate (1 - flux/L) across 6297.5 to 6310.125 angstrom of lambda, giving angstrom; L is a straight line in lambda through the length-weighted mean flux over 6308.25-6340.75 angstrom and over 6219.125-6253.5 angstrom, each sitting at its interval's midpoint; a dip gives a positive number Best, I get -2.2 angstrom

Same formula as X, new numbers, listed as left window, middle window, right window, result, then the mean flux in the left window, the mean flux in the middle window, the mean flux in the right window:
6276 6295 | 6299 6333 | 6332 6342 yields -2.0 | 2.75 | 2.97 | 2.84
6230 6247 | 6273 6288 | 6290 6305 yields 0.6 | 2.48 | 2.83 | 3.13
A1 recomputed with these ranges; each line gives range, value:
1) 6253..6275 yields 2.75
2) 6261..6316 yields 2.91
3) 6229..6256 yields 2.53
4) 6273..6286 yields 2.84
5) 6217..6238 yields 2.52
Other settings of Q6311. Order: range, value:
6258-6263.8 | 2.83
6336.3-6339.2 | 3.04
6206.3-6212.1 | 2.53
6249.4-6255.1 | 2.82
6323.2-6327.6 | 3.03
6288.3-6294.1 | 2.63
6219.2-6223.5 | 2.41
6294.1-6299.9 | 3.2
